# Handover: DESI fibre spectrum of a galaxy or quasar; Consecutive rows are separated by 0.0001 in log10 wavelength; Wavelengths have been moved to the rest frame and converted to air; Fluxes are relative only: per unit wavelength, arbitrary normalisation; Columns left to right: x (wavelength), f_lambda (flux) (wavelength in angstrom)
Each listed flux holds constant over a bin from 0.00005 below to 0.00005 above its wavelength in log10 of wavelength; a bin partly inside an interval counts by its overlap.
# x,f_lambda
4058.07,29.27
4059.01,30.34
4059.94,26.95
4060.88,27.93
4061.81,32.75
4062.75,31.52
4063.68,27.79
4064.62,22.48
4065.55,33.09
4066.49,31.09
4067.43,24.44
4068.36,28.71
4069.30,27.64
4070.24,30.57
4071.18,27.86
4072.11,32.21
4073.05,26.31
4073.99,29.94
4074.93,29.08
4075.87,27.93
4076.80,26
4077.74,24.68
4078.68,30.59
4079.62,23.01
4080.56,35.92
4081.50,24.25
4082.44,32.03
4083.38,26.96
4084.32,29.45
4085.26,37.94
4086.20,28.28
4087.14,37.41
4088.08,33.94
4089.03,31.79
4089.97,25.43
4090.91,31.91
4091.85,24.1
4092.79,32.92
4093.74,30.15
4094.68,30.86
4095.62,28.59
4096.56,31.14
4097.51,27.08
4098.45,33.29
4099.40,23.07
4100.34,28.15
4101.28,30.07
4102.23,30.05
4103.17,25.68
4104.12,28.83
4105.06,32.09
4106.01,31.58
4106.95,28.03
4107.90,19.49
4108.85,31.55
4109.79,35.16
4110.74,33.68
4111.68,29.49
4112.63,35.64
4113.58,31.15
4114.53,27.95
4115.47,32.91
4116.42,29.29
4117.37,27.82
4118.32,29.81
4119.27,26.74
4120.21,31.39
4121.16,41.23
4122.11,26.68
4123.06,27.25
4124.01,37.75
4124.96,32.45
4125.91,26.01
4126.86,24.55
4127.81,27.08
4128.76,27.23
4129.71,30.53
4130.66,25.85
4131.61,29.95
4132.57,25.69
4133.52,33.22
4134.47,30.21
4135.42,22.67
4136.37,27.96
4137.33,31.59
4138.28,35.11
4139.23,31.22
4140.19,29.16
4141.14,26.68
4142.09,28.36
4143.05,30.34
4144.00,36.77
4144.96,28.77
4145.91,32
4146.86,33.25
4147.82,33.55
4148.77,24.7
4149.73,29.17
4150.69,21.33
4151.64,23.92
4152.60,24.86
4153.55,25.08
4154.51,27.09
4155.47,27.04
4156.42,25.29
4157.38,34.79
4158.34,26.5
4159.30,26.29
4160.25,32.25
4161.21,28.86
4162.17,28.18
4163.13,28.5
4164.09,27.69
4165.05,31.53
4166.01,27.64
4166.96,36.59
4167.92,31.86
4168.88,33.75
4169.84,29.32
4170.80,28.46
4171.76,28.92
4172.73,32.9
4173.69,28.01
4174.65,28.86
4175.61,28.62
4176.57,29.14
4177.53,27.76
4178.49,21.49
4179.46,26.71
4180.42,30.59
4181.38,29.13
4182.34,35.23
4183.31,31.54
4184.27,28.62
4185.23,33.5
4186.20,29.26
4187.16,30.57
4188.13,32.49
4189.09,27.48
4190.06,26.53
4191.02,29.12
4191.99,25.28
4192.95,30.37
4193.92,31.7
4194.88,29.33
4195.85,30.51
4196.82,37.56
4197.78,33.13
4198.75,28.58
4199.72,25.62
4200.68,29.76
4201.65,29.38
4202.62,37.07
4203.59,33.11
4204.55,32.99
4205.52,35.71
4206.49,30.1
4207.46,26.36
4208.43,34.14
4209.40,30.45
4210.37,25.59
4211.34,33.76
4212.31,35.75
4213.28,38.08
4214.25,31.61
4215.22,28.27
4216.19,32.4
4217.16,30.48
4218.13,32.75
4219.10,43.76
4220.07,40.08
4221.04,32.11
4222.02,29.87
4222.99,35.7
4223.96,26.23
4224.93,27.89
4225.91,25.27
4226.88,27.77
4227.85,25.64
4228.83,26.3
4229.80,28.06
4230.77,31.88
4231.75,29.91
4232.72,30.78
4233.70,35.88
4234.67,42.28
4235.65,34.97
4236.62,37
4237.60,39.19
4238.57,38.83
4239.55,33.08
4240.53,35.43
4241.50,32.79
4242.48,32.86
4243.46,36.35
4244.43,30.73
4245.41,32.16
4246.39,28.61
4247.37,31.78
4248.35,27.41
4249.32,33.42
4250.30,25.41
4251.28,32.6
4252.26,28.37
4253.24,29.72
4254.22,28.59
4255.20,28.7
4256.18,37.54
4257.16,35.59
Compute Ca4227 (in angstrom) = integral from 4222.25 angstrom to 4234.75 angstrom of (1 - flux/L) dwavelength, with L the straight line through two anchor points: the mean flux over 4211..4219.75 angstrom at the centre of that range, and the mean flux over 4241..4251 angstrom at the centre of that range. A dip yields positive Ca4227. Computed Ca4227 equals 1.15 angstrom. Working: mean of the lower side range 34.2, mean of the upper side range 31.2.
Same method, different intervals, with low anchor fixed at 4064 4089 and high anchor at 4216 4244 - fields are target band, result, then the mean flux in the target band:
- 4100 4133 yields 0.6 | 29.7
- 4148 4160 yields 1.7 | 26.6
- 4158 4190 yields 2.0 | 29.6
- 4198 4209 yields 0.4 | 31.2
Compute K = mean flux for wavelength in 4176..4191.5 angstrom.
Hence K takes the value 29.3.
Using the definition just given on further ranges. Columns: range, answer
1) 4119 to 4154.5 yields 29.2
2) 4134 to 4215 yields 29.9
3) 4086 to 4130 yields 29.9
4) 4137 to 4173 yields 29.4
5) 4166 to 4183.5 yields 29.8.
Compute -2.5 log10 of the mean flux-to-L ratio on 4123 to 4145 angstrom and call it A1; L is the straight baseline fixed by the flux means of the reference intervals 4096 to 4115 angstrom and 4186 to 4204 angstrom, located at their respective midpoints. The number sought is 0.01 mag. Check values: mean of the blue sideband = 29.7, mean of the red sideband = 30.4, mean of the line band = 29.5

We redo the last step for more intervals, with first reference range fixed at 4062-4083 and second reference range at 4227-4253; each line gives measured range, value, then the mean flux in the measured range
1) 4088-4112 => -0.011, 29.5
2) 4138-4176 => 0.041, 29.3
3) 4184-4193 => 0.066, 29.3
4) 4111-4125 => -0.057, 31.2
